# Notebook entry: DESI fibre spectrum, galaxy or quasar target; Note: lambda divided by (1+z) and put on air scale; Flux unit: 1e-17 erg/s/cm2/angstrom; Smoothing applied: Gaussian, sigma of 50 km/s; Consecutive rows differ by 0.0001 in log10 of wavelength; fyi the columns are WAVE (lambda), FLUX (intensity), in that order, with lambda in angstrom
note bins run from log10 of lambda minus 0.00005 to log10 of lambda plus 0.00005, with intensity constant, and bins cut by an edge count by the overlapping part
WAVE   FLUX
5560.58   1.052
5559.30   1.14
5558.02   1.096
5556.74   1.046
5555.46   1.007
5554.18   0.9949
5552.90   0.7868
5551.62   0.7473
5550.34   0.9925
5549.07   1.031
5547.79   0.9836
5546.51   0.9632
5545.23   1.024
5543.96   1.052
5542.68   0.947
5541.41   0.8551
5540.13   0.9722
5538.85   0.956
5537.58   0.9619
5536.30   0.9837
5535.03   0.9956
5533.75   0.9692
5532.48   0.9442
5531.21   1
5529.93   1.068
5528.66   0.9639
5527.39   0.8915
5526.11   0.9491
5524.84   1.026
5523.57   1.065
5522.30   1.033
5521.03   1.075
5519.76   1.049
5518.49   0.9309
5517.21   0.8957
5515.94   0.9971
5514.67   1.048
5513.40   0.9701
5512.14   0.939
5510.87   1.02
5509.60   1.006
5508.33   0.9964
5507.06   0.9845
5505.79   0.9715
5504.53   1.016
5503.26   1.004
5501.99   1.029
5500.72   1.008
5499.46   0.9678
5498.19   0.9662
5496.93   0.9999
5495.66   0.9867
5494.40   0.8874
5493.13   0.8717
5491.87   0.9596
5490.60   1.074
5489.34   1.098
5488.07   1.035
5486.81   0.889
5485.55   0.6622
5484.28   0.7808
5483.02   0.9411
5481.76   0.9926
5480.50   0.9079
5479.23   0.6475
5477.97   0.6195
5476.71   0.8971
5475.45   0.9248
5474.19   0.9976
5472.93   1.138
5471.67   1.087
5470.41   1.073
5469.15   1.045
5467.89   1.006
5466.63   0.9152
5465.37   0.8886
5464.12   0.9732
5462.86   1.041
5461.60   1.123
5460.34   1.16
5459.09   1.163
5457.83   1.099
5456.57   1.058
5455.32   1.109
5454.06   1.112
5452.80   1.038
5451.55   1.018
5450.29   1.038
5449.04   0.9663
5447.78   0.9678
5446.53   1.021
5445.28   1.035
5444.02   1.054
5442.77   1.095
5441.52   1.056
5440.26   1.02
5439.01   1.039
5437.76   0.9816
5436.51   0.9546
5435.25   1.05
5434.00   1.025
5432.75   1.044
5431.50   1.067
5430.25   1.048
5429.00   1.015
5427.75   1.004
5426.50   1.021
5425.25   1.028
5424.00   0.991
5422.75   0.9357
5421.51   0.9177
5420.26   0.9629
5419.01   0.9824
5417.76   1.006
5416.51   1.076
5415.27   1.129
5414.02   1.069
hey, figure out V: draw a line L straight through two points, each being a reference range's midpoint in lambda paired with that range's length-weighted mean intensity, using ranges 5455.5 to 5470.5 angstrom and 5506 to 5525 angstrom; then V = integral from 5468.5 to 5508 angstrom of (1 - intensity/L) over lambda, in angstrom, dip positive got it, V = 2.8 angstrom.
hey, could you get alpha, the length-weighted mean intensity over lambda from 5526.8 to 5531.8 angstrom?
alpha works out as 0.981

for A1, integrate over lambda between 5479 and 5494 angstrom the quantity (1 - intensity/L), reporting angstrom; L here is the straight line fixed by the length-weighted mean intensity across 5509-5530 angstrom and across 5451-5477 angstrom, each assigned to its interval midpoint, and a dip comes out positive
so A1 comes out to 1.63 angstrom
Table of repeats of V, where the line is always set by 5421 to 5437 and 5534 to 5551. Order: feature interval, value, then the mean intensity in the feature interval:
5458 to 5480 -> 0.3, 0.984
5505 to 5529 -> -0.1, 0.991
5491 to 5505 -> 0.2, 0.973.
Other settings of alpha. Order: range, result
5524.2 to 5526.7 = 0.99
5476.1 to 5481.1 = 0.766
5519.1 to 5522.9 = 1.05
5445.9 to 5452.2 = 1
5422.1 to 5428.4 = 0.996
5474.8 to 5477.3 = 0.912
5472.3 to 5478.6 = 0.916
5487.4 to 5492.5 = 1.04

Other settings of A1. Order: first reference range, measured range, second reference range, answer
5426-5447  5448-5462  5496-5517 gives -0.8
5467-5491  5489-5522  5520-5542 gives -1.0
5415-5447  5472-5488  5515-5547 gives 2.0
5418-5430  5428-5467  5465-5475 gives -1.3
